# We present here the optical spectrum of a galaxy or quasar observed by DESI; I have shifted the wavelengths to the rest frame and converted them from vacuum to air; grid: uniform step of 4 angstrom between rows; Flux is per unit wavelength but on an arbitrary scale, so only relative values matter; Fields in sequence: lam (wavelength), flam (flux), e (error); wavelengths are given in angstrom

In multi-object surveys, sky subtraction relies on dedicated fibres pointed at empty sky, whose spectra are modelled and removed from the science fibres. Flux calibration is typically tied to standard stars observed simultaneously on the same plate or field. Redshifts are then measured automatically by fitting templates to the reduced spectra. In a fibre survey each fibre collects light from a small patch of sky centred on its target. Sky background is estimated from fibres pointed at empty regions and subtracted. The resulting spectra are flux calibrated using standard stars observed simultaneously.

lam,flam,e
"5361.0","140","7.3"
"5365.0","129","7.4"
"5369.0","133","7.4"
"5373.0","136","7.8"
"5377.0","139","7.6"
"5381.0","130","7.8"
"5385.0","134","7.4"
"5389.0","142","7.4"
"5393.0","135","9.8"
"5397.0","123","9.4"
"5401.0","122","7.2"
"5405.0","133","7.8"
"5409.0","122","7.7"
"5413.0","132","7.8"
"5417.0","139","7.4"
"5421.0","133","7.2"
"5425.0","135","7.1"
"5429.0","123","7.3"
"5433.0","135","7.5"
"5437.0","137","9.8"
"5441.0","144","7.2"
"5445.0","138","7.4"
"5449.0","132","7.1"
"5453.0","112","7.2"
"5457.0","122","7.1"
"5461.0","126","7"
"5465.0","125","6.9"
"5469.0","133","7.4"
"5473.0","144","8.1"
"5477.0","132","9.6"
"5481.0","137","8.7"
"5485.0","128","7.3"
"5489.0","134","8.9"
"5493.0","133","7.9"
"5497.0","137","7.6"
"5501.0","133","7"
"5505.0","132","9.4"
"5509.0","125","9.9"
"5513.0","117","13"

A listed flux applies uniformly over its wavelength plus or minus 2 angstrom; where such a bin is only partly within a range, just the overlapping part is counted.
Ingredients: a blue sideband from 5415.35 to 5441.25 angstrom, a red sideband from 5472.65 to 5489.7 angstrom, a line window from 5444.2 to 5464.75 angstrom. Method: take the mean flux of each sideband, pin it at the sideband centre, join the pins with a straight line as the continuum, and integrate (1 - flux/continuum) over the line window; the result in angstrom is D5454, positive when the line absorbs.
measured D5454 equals 1.4 angstrom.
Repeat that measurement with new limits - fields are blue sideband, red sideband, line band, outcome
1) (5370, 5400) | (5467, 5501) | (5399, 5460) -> 1.64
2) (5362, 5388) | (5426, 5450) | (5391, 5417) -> 1.12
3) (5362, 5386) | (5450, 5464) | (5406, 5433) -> -0.90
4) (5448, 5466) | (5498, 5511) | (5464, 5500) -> -1.99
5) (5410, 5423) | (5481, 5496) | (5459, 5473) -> 0.29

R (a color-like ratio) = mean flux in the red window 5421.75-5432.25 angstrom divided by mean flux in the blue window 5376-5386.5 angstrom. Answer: 0.97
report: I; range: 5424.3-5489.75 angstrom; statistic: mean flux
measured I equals 131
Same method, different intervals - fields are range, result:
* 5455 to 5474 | 129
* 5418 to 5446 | 135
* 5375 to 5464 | 131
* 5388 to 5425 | 131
